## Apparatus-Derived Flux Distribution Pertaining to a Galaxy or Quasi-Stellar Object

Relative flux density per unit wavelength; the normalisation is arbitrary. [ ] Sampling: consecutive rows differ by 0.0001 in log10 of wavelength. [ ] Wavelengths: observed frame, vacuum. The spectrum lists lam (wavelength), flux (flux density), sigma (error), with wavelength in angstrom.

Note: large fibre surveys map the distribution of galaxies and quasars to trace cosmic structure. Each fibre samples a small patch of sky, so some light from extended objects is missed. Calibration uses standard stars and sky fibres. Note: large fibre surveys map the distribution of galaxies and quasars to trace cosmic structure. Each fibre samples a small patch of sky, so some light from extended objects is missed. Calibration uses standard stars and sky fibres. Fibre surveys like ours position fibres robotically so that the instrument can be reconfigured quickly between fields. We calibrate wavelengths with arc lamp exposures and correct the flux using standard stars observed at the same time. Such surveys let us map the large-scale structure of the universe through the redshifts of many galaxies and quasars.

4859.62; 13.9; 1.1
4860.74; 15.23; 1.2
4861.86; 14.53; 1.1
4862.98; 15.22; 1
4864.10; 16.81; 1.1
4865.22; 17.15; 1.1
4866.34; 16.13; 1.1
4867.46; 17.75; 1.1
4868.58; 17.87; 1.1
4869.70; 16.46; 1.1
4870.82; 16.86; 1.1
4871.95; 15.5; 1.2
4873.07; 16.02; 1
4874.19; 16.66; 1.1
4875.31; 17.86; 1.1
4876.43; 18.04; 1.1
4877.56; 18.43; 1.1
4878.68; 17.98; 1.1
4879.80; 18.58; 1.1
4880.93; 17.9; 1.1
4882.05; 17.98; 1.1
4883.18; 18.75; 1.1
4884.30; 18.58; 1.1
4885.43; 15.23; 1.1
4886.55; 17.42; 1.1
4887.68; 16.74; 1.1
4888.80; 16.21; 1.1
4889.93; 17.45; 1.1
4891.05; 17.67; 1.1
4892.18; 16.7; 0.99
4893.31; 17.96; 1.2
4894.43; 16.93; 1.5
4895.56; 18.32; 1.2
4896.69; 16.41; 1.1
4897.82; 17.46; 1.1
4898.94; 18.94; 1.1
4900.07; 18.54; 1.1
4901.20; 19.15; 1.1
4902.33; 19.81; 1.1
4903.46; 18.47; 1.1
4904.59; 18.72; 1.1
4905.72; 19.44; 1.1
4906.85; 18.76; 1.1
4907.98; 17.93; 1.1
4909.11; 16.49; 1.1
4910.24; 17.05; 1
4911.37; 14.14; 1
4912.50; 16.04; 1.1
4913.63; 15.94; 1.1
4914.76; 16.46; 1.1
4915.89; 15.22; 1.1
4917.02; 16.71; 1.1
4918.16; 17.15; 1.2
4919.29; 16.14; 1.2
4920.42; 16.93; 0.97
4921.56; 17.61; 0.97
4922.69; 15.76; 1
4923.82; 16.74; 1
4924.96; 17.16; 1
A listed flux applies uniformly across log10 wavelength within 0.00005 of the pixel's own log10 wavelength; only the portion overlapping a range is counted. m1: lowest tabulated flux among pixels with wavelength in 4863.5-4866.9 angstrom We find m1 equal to 16.13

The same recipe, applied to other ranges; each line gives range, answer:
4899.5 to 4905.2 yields 18.47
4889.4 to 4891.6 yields 17.45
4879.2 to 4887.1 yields 15.23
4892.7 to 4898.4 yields 16.41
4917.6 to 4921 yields 16.14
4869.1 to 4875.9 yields 15.5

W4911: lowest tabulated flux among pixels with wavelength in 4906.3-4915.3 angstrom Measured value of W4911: 14.14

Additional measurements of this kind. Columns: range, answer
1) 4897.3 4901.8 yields 17.46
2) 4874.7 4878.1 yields 17.86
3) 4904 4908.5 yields 17.93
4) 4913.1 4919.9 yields 15.22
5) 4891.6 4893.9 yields 16.7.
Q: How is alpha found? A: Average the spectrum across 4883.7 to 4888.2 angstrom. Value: 17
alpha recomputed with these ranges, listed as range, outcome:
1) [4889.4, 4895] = 17.4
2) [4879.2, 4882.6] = 18.2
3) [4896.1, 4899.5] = 17.6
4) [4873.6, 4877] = 17.5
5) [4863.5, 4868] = 16.9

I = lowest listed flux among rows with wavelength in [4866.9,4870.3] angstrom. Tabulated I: 16.46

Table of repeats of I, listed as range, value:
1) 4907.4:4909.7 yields 16.49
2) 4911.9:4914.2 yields 15.94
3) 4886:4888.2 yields 16.74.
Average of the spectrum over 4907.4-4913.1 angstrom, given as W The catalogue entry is 16.3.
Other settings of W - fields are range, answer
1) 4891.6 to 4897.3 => 17.2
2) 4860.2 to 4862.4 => 14.9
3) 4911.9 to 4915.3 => 16.1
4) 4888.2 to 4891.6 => 17.1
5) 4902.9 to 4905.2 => 18.6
